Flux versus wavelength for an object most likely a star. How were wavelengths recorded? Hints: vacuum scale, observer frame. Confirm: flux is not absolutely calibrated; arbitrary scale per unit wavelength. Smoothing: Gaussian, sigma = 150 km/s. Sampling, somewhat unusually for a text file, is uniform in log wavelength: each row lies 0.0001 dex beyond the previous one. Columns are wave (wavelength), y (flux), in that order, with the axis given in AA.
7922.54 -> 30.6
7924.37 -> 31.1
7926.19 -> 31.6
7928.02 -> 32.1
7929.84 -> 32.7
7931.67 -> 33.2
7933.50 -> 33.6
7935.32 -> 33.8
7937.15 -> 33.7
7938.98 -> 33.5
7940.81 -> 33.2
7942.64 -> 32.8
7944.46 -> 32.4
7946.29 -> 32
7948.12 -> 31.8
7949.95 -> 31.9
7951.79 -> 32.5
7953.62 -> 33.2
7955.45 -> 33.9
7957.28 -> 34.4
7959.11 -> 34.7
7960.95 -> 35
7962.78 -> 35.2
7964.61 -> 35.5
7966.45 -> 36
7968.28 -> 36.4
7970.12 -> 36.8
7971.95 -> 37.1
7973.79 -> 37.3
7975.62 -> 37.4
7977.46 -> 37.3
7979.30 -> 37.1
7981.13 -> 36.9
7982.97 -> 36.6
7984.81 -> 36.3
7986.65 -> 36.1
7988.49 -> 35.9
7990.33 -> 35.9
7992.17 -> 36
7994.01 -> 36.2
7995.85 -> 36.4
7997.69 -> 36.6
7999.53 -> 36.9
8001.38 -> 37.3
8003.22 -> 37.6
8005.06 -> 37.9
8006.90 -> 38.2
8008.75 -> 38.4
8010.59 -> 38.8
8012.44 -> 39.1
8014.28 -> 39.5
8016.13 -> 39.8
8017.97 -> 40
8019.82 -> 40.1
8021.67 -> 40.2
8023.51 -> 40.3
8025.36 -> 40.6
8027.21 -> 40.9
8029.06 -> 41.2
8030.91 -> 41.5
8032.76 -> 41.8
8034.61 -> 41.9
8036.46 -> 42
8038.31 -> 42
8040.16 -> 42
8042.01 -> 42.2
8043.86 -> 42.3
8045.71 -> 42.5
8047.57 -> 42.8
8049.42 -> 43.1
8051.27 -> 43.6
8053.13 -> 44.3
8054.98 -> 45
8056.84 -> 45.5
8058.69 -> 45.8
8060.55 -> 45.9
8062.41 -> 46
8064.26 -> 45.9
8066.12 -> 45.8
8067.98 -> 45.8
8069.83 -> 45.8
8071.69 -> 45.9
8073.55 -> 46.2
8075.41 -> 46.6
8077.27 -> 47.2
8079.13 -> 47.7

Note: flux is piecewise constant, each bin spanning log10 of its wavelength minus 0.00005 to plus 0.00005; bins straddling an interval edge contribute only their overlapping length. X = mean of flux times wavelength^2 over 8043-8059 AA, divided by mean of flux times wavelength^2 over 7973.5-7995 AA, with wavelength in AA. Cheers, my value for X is 1.2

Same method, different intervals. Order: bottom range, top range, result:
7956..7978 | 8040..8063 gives 1.25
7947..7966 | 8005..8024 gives 1.18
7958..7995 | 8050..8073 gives 1.28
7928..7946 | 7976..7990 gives 1.12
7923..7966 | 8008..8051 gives 1.26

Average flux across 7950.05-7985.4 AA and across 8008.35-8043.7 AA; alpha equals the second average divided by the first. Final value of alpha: 1.14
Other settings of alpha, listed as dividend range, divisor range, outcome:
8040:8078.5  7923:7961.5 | 1.36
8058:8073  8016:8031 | 1.13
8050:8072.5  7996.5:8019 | 1.18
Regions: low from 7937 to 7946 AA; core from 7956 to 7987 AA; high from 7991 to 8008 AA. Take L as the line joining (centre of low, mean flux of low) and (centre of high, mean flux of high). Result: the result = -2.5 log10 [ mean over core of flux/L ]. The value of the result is -0.03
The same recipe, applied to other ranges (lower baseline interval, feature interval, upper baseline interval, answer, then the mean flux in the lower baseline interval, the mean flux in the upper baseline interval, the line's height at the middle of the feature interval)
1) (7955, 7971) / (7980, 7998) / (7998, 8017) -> 0.02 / 35.4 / 38.3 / 37.1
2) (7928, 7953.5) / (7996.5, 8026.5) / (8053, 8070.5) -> 0.04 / 32.8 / 45.7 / 40.3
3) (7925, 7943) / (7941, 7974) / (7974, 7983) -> 0.03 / 33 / 37.1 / 35.2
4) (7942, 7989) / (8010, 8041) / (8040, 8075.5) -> 0.02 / 35.1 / 44.7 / 41.3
